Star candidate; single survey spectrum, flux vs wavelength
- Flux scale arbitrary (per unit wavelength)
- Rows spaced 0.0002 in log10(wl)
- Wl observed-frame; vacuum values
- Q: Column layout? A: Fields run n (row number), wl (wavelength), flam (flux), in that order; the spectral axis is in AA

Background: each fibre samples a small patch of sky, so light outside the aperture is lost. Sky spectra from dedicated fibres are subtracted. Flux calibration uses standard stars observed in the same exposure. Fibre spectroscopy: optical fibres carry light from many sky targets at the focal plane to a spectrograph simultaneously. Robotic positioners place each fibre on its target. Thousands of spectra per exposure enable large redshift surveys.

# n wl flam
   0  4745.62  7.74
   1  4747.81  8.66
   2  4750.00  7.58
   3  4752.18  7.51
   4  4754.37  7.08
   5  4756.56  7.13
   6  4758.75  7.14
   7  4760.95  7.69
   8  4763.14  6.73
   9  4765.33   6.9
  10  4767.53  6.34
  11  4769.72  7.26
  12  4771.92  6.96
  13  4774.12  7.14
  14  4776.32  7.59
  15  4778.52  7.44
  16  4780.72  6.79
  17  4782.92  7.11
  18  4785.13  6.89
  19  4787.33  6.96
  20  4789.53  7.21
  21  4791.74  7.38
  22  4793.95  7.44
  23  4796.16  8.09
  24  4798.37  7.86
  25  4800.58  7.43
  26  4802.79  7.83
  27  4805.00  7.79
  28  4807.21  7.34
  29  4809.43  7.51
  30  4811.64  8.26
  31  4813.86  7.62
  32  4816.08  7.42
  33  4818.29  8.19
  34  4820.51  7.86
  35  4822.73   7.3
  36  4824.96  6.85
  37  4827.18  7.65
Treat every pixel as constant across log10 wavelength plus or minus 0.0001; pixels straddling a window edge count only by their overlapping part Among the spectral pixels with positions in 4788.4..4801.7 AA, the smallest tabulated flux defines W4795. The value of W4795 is 7.21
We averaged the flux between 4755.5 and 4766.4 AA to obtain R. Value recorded 7.12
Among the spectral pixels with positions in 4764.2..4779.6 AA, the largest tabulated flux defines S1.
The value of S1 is 7.59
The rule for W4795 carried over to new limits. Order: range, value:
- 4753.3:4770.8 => 6.34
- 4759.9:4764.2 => 6.73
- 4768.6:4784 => 6.79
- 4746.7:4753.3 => 7.51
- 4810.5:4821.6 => 7.42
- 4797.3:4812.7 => 7.34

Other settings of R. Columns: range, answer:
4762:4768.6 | 6.67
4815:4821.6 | 7.83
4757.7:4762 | 7.4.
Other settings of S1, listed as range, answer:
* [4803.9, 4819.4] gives 8.26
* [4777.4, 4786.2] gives 7.44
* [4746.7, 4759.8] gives 8.66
